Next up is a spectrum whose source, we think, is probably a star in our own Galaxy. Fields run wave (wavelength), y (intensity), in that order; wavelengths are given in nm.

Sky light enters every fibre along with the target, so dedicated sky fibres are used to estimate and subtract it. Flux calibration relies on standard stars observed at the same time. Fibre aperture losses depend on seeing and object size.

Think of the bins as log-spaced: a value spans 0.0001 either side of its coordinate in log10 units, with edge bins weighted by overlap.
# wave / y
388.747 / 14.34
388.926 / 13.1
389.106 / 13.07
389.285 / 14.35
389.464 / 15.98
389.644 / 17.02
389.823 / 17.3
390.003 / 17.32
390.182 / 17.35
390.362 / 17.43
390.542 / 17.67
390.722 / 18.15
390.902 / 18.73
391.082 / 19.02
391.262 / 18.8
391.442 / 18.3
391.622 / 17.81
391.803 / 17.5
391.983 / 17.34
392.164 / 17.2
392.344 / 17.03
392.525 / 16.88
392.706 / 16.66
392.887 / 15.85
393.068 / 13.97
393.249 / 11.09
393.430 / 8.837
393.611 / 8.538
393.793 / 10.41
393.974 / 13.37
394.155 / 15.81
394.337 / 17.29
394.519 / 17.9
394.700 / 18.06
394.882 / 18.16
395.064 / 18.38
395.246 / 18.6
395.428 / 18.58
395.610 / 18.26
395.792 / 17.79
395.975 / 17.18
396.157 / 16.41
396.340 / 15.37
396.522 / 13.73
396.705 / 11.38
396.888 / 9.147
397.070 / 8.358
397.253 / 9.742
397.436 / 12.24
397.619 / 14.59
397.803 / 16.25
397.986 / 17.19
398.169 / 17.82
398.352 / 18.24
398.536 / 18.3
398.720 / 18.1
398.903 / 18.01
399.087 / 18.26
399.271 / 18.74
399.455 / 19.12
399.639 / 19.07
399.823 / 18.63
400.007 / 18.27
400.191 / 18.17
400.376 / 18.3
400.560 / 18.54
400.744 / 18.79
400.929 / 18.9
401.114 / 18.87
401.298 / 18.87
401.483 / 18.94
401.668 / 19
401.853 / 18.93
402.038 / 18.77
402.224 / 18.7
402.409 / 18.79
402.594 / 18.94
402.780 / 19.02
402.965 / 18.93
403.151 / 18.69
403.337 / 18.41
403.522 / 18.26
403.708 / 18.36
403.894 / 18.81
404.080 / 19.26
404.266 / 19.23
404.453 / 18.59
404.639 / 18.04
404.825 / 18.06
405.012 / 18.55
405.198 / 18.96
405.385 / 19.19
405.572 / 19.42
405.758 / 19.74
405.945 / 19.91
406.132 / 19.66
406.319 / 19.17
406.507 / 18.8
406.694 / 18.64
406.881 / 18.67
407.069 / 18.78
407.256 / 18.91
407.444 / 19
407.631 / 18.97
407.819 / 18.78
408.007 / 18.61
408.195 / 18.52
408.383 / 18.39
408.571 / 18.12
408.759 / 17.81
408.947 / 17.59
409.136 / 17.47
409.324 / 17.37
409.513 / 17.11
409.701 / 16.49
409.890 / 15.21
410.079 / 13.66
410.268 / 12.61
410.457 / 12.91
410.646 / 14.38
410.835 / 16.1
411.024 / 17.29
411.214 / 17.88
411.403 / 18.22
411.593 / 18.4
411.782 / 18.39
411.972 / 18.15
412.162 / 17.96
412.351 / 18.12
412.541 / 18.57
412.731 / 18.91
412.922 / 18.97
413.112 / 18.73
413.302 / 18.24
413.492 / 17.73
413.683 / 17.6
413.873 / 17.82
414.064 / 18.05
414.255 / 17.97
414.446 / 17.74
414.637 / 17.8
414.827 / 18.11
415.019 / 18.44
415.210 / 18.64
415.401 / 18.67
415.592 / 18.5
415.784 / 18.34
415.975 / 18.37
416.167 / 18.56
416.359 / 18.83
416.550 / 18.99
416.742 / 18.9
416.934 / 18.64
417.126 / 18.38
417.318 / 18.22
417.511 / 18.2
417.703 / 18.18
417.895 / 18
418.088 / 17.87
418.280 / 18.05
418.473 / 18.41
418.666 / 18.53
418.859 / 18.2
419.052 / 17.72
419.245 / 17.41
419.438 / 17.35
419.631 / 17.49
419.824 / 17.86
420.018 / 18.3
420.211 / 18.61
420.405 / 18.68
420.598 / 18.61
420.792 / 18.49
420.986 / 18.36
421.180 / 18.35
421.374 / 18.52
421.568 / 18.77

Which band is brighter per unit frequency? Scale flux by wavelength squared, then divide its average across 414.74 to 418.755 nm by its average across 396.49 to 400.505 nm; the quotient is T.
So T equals 1.25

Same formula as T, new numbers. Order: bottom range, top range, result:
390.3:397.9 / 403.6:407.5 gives 1.29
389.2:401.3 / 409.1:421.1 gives 1.19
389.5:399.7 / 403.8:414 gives 1.19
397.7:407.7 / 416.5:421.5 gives 1.06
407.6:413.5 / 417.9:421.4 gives 1.09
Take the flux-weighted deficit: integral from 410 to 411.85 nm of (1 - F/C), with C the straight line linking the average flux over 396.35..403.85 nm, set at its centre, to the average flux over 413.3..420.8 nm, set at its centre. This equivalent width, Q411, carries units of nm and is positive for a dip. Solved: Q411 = 0.20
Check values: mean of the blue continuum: 17.2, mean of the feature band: 16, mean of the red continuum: 18.2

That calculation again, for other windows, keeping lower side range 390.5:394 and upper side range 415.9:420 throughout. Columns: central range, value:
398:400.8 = -0.34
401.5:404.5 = -0.37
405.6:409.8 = -0.32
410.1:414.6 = 0.07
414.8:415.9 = -0.03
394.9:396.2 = -0.16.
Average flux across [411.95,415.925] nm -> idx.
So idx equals 18.2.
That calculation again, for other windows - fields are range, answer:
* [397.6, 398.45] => 17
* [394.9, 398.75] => 15.5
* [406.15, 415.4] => 17.7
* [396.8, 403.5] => 17.5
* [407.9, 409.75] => 17.8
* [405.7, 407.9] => 19.1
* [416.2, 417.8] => 18.5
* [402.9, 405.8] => 18.8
